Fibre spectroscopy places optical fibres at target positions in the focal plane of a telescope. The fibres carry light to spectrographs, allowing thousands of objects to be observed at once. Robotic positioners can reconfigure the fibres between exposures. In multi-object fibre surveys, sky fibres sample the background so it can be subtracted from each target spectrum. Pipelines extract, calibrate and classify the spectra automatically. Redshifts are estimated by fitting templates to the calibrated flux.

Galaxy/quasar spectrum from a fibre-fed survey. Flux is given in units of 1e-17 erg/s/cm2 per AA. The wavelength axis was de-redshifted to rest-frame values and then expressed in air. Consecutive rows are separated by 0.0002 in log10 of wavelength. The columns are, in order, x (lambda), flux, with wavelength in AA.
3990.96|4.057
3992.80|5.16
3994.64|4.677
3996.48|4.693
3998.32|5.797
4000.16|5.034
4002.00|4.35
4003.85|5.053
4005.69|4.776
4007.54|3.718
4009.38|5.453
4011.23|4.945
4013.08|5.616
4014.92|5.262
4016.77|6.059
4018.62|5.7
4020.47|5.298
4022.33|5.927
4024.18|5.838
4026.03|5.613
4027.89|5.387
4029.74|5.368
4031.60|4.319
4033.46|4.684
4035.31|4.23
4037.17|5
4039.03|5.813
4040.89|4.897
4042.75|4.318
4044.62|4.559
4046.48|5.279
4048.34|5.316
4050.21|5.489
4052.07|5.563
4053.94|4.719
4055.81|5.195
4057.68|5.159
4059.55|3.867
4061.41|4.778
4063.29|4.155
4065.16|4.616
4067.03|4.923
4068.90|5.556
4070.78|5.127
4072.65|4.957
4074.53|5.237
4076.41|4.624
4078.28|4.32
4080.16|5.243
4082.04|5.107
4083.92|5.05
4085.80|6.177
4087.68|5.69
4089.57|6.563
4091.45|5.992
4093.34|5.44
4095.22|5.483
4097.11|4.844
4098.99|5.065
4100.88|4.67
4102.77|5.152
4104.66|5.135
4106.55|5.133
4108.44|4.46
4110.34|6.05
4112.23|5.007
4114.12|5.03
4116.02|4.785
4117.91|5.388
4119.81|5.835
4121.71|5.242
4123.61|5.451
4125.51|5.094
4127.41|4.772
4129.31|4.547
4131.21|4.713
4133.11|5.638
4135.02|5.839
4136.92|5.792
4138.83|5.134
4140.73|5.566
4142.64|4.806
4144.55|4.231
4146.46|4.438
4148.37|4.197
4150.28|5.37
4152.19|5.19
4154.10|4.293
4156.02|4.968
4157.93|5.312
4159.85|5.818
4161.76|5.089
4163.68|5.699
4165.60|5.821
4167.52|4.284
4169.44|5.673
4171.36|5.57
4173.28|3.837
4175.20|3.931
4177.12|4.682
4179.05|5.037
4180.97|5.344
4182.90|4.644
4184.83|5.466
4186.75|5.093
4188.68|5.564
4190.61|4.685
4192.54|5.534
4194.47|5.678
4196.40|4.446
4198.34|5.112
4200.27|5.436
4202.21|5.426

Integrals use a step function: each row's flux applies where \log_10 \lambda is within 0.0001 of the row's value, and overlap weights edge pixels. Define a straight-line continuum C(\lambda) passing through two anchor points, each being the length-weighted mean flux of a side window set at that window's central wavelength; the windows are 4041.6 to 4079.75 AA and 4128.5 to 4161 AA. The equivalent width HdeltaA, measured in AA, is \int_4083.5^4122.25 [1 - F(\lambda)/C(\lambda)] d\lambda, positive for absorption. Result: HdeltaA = -2.92 AA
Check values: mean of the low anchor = 4.89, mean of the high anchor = 5.05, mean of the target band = 5.35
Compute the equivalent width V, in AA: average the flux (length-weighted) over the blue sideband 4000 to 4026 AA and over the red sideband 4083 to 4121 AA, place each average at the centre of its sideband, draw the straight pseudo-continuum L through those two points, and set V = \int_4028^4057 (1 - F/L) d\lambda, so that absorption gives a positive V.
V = 1.5 AA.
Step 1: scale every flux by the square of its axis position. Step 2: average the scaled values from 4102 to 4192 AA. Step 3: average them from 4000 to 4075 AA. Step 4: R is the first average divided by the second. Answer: 1.1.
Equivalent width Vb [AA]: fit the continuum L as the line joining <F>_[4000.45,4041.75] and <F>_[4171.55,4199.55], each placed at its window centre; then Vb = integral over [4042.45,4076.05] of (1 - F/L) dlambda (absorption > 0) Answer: 1.1 AA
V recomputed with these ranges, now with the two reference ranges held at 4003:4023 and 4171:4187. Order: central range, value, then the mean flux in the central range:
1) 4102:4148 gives -1.6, 5.12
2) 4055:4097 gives -0.5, 5.14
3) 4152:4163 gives -0.6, 5.12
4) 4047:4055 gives -0.2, 5.27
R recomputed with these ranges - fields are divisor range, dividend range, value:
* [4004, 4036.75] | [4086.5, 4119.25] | 1.06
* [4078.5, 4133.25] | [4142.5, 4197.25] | 0.98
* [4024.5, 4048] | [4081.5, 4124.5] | 1.11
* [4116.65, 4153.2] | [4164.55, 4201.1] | 1.01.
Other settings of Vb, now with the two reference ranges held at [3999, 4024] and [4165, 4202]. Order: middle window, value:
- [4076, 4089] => -0.26 AA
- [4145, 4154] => 0.63 AA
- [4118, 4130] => -0.21 AA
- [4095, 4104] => 0.19 AA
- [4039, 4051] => 0.30 AA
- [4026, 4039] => 0.55 AA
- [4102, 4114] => -0.09 AA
